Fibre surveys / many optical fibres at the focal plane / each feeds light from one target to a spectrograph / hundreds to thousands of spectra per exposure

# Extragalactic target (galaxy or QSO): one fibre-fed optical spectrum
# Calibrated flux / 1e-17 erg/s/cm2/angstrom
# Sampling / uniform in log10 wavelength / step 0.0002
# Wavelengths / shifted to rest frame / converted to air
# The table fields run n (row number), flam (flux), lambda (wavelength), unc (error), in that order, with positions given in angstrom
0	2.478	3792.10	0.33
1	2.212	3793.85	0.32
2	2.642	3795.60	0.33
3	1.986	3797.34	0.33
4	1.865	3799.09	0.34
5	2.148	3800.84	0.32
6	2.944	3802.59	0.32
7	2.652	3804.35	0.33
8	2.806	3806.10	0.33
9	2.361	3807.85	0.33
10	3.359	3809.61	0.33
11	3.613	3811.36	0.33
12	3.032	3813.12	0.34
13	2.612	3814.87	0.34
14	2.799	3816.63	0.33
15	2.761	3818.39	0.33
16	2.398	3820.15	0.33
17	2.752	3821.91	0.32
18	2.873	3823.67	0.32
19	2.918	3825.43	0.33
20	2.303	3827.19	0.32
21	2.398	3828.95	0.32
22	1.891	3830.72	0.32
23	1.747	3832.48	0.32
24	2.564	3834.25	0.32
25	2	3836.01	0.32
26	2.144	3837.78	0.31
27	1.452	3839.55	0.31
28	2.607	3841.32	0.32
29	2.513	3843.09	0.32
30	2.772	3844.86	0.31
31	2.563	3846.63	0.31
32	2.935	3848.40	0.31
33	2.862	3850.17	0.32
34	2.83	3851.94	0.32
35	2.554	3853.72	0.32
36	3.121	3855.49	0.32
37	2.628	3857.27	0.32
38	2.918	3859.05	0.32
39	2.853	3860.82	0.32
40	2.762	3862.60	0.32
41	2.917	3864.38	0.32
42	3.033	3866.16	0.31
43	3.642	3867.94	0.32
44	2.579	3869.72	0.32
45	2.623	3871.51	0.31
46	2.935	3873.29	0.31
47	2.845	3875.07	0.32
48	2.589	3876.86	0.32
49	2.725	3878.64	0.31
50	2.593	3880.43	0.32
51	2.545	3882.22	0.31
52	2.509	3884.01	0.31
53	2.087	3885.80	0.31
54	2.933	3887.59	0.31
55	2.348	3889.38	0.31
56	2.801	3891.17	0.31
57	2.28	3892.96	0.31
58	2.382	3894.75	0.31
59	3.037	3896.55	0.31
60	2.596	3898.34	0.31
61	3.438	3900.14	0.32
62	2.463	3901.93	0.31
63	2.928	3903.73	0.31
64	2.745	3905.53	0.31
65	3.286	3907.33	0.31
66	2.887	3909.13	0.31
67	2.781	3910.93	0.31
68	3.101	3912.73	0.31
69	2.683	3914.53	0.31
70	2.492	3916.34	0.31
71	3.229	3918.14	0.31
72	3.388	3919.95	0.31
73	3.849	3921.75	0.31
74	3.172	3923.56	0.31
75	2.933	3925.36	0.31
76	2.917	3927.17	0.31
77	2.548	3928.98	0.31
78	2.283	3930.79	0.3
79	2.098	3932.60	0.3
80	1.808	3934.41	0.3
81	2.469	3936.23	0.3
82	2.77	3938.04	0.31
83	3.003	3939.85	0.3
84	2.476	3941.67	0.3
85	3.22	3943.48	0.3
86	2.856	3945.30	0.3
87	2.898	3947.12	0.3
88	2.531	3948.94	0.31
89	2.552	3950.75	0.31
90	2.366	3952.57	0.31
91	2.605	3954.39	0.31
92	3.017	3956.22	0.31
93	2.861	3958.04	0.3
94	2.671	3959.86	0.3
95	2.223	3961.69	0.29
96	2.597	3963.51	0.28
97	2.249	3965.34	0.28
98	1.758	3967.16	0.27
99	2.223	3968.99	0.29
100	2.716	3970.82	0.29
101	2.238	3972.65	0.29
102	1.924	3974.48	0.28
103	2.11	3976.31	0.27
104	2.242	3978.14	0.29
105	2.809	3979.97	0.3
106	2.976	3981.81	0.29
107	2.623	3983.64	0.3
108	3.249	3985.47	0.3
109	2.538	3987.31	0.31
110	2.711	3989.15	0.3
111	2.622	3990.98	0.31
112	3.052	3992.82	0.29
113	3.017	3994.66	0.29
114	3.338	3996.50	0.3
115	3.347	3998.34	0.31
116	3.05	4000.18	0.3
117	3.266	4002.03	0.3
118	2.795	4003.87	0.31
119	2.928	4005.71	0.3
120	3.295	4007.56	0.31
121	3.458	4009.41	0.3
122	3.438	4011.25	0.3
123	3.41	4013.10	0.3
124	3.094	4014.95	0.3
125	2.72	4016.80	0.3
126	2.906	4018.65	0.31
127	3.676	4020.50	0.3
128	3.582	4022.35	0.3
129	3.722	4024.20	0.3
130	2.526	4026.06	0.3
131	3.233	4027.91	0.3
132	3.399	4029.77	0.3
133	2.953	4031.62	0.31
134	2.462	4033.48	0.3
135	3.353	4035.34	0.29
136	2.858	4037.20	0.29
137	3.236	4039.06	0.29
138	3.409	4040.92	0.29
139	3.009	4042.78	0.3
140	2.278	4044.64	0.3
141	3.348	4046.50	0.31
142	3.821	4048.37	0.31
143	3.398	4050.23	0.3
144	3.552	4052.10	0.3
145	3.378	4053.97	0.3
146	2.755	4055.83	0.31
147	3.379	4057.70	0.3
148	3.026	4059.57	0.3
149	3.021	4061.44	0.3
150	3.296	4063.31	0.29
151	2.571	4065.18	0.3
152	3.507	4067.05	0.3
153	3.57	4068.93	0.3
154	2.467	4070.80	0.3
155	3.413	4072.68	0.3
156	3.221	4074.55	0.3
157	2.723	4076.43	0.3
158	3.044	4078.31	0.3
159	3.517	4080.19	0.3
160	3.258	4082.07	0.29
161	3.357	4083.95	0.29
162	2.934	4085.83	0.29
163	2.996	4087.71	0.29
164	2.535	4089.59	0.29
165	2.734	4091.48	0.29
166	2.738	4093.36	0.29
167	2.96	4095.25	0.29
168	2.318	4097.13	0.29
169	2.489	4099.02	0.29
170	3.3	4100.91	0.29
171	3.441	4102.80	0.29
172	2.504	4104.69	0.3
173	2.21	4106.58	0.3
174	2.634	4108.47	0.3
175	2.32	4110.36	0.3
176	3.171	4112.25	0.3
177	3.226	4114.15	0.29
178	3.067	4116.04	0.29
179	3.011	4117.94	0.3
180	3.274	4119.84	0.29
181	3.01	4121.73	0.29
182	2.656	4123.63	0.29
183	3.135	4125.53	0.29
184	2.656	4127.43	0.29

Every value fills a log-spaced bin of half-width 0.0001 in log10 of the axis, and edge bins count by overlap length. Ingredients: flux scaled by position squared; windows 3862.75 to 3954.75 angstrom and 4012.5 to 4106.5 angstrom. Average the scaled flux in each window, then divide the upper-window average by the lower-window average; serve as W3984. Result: 1.20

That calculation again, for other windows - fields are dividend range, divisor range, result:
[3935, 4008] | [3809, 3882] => 1.07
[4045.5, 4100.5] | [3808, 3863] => 1.32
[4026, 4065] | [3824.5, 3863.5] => 1.38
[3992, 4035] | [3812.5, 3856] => 1.37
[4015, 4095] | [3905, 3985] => 1.24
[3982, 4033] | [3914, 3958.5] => 1.17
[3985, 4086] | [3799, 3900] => 1.30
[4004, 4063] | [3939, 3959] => 1.20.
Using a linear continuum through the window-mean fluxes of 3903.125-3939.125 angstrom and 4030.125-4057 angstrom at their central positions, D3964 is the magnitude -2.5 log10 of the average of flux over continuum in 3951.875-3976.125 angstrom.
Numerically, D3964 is 0.21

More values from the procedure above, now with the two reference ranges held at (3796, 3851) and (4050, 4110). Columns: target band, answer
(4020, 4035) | -0.10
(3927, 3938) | 0.16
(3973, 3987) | 0.11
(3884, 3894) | 0.07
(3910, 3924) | -0.14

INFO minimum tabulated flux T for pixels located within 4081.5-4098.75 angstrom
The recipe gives 2.318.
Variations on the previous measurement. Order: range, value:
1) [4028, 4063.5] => 2.278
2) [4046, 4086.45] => 2.467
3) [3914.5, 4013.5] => 1.758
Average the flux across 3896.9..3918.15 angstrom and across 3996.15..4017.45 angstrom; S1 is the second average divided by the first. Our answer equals 1.11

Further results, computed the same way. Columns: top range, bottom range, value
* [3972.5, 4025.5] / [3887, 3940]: 1.07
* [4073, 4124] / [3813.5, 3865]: 1.14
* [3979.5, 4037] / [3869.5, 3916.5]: 1.13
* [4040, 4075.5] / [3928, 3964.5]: 1.23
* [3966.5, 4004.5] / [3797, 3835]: 1.04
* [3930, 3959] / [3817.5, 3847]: 1.10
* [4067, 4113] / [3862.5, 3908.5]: 1.06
